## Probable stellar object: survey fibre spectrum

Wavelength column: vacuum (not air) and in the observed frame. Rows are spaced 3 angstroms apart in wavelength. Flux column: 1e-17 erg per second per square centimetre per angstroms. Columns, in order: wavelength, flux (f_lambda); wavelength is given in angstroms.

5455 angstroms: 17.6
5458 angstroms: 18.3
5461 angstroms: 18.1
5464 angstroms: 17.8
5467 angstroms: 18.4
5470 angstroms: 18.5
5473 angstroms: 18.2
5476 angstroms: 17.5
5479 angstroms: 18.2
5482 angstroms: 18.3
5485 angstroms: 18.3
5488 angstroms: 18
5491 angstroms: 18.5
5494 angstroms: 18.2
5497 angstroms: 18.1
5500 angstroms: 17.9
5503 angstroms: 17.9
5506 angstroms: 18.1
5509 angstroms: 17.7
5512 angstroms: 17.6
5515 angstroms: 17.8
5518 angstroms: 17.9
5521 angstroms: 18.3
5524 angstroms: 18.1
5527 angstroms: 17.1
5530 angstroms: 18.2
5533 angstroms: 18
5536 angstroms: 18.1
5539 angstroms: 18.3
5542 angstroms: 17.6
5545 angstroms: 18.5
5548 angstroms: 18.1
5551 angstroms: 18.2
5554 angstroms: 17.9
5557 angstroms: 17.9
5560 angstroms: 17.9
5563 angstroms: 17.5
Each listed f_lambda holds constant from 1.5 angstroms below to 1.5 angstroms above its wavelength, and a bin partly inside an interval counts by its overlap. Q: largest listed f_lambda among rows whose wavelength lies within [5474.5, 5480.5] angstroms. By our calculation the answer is 18.2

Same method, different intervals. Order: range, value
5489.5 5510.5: 18.5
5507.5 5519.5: 17.9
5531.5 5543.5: 18.3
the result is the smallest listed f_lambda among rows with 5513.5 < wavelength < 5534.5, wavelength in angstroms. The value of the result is 17.1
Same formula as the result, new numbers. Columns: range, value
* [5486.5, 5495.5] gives 18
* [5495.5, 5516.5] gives 17.6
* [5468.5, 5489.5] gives 17.5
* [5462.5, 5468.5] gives 17.8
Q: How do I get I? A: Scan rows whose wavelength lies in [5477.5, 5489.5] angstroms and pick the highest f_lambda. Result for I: 18.3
